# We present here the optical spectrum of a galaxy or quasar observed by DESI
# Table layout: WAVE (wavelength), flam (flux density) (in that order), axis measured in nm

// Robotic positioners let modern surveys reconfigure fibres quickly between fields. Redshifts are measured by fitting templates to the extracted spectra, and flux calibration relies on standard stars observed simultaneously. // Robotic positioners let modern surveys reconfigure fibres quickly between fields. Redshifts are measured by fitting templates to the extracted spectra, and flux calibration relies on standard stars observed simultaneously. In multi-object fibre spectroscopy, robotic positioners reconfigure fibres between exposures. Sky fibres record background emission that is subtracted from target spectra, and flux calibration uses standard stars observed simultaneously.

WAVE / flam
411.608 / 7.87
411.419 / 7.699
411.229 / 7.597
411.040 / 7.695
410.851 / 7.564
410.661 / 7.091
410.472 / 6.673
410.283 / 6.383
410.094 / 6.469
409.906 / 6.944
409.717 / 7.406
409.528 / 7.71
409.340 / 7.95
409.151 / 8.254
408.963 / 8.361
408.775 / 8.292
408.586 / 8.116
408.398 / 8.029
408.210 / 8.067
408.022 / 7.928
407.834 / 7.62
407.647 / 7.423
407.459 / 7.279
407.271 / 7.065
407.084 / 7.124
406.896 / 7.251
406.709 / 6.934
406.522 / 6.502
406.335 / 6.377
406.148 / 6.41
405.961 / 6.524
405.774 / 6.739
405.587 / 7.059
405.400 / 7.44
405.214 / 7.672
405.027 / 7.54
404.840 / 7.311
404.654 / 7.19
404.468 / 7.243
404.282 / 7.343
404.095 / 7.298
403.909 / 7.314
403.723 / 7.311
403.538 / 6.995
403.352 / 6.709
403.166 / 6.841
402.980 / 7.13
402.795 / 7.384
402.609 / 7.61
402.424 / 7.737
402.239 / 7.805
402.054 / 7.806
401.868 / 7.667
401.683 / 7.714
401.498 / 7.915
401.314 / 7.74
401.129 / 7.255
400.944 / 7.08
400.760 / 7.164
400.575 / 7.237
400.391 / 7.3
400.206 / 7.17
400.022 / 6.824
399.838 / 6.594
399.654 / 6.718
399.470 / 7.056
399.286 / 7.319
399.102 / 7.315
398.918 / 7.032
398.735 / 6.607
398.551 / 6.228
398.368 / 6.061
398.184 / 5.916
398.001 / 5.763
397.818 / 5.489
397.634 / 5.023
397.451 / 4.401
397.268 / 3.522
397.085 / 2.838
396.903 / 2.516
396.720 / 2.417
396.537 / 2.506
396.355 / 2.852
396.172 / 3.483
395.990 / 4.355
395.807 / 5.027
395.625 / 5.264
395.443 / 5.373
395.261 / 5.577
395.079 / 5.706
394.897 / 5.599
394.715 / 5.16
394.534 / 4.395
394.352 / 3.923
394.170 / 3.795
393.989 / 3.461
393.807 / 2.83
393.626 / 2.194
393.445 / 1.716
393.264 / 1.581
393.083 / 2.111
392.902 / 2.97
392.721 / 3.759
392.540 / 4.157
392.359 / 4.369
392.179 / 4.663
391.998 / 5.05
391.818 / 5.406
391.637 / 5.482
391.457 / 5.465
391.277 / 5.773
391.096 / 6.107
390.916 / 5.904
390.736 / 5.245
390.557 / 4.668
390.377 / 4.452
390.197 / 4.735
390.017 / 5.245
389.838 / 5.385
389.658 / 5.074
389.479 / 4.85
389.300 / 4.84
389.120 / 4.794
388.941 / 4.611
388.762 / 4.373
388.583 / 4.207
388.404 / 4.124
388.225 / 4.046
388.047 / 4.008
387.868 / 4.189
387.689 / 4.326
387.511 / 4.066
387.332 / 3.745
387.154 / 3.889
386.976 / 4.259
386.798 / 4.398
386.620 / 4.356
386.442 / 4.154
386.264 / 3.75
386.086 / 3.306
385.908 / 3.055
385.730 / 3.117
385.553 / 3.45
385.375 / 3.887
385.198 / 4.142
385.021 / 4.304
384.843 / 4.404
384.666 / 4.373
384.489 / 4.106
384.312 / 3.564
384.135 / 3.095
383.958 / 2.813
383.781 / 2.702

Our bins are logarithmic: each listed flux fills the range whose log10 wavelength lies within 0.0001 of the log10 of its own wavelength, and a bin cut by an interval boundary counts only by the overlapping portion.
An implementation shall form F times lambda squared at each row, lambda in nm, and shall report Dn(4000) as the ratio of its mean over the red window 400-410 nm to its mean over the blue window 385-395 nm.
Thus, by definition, 1.88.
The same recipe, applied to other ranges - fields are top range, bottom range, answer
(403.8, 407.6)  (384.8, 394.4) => 1.83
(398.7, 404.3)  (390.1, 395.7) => 1.72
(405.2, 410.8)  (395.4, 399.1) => 1.64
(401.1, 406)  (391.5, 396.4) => 1.88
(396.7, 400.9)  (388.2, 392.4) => 1.24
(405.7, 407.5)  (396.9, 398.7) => 1.44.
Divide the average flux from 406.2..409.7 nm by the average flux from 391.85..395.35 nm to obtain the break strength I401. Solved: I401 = 1.95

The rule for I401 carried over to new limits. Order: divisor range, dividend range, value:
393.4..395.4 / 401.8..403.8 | 1.79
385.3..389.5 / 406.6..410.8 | 1.84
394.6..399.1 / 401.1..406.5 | 1.50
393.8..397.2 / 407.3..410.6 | 1.85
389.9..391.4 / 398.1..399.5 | 1.27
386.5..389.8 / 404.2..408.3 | 1.65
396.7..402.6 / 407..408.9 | 1.20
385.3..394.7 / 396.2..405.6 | 1.55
